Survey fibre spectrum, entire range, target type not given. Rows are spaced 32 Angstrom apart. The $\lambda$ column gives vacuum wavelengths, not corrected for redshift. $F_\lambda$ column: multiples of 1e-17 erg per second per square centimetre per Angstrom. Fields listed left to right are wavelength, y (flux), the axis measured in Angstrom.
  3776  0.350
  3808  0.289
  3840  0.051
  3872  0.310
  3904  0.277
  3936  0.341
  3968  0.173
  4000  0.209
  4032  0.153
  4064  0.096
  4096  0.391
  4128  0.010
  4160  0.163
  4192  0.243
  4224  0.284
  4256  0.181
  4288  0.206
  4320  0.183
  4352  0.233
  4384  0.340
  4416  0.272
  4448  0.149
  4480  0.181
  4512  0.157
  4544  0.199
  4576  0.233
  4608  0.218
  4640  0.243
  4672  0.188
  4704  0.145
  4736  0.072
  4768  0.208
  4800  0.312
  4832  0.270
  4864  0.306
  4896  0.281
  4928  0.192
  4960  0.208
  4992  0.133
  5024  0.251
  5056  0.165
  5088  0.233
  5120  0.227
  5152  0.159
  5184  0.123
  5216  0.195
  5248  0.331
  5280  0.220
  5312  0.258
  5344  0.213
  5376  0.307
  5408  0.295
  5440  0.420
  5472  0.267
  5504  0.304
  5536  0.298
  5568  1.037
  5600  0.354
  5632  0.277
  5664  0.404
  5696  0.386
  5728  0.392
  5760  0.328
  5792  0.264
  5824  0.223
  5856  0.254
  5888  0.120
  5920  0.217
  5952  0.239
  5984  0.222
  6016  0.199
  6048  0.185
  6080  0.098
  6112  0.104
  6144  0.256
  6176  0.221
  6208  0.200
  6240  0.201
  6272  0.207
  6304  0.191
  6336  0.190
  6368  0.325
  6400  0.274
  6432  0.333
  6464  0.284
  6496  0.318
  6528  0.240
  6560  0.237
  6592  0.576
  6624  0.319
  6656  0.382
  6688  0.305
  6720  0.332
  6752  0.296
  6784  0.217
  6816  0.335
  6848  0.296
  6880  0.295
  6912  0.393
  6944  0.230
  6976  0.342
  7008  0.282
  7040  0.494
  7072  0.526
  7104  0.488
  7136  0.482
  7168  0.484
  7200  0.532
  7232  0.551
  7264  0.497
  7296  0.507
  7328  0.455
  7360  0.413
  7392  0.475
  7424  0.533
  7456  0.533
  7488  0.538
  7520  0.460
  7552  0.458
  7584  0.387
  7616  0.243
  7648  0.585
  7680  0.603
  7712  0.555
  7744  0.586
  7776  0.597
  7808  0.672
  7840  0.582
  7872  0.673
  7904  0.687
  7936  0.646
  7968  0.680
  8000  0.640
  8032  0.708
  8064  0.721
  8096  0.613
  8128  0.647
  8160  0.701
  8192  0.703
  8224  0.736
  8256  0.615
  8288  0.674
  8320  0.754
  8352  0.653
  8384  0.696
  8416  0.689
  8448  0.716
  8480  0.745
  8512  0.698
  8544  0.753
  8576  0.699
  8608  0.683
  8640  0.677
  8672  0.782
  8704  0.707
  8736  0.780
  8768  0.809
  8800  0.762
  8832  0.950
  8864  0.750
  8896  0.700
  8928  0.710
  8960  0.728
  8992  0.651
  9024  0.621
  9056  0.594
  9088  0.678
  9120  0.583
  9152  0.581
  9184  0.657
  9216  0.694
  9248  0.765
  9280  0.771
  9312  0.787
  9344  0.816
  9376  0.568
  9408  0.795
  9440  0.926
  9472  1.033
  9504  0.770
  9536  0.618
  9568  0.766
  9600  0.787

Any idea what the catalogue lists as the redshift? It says 0.77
